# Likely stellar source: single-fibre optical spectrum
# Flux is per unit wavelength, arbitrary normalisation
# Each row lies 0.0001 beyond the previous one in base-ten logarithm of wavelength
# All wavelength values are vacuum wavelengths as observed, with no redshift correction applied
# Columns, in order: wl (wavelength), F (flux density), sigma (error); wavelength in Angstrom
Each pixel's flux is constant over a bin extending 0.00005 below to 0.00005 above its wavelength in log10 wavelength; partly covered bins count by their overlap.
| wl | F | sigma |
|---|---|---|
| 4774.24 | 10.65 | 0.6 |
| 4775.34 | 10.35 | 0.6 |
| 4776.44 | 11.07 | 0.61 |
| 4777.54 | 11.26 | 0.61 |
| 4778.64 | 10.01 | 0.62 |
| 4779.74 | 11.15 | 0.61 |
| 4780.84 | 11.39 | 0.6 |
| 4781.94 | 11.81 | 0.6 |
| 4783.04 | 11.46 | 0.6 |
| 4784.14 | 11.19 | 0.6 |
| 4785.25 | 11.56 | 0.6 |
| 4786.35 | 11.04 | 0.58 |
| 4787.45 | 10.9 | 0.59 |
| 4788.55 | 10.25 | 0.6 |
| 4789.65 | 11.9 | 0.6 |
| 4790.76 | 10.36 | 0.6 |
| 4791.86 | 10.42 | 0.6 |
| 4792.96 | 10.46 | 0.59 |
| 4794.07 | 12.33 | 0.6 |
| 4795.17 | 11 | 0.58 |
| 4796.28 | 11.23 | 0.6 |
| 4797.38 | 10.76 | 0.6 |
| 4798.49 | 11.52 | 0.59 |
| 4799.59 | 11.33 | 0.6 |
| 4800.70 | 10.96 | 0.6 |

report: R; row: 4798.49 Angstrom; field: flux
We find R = 11.52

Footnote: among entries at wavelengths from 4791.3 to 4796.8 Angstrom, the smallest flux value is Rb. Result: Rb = 10.42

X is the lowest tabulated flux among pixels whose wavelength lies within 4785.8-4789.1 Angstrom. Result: 10.25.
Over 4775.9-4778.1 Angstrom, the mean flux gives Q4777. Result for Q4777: 11.2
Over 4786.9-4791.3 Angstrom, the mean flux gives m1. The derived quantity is 10.9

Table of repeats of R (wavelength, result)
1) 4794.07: 12.33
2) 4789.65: 11.9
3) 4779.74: 11.15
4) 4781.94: 11.81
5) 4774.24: 10.65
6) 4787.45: 10.9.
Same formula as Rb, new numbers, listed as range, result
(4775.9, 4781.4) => 10.01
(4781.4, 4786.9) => 11.04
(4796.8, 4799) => 10.76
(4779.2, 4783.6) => 11.15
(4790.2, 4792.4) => 10.36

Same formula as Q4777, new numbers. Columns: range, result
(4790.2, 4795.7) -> 10.9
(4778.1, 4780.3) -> 10.6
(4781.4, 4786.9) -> 11.4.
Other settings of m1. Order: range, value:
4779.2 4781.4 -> 11.3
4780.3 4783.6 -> 11.6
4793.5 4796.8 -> 11.5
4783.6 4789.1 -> 11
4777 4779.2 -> 10.6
